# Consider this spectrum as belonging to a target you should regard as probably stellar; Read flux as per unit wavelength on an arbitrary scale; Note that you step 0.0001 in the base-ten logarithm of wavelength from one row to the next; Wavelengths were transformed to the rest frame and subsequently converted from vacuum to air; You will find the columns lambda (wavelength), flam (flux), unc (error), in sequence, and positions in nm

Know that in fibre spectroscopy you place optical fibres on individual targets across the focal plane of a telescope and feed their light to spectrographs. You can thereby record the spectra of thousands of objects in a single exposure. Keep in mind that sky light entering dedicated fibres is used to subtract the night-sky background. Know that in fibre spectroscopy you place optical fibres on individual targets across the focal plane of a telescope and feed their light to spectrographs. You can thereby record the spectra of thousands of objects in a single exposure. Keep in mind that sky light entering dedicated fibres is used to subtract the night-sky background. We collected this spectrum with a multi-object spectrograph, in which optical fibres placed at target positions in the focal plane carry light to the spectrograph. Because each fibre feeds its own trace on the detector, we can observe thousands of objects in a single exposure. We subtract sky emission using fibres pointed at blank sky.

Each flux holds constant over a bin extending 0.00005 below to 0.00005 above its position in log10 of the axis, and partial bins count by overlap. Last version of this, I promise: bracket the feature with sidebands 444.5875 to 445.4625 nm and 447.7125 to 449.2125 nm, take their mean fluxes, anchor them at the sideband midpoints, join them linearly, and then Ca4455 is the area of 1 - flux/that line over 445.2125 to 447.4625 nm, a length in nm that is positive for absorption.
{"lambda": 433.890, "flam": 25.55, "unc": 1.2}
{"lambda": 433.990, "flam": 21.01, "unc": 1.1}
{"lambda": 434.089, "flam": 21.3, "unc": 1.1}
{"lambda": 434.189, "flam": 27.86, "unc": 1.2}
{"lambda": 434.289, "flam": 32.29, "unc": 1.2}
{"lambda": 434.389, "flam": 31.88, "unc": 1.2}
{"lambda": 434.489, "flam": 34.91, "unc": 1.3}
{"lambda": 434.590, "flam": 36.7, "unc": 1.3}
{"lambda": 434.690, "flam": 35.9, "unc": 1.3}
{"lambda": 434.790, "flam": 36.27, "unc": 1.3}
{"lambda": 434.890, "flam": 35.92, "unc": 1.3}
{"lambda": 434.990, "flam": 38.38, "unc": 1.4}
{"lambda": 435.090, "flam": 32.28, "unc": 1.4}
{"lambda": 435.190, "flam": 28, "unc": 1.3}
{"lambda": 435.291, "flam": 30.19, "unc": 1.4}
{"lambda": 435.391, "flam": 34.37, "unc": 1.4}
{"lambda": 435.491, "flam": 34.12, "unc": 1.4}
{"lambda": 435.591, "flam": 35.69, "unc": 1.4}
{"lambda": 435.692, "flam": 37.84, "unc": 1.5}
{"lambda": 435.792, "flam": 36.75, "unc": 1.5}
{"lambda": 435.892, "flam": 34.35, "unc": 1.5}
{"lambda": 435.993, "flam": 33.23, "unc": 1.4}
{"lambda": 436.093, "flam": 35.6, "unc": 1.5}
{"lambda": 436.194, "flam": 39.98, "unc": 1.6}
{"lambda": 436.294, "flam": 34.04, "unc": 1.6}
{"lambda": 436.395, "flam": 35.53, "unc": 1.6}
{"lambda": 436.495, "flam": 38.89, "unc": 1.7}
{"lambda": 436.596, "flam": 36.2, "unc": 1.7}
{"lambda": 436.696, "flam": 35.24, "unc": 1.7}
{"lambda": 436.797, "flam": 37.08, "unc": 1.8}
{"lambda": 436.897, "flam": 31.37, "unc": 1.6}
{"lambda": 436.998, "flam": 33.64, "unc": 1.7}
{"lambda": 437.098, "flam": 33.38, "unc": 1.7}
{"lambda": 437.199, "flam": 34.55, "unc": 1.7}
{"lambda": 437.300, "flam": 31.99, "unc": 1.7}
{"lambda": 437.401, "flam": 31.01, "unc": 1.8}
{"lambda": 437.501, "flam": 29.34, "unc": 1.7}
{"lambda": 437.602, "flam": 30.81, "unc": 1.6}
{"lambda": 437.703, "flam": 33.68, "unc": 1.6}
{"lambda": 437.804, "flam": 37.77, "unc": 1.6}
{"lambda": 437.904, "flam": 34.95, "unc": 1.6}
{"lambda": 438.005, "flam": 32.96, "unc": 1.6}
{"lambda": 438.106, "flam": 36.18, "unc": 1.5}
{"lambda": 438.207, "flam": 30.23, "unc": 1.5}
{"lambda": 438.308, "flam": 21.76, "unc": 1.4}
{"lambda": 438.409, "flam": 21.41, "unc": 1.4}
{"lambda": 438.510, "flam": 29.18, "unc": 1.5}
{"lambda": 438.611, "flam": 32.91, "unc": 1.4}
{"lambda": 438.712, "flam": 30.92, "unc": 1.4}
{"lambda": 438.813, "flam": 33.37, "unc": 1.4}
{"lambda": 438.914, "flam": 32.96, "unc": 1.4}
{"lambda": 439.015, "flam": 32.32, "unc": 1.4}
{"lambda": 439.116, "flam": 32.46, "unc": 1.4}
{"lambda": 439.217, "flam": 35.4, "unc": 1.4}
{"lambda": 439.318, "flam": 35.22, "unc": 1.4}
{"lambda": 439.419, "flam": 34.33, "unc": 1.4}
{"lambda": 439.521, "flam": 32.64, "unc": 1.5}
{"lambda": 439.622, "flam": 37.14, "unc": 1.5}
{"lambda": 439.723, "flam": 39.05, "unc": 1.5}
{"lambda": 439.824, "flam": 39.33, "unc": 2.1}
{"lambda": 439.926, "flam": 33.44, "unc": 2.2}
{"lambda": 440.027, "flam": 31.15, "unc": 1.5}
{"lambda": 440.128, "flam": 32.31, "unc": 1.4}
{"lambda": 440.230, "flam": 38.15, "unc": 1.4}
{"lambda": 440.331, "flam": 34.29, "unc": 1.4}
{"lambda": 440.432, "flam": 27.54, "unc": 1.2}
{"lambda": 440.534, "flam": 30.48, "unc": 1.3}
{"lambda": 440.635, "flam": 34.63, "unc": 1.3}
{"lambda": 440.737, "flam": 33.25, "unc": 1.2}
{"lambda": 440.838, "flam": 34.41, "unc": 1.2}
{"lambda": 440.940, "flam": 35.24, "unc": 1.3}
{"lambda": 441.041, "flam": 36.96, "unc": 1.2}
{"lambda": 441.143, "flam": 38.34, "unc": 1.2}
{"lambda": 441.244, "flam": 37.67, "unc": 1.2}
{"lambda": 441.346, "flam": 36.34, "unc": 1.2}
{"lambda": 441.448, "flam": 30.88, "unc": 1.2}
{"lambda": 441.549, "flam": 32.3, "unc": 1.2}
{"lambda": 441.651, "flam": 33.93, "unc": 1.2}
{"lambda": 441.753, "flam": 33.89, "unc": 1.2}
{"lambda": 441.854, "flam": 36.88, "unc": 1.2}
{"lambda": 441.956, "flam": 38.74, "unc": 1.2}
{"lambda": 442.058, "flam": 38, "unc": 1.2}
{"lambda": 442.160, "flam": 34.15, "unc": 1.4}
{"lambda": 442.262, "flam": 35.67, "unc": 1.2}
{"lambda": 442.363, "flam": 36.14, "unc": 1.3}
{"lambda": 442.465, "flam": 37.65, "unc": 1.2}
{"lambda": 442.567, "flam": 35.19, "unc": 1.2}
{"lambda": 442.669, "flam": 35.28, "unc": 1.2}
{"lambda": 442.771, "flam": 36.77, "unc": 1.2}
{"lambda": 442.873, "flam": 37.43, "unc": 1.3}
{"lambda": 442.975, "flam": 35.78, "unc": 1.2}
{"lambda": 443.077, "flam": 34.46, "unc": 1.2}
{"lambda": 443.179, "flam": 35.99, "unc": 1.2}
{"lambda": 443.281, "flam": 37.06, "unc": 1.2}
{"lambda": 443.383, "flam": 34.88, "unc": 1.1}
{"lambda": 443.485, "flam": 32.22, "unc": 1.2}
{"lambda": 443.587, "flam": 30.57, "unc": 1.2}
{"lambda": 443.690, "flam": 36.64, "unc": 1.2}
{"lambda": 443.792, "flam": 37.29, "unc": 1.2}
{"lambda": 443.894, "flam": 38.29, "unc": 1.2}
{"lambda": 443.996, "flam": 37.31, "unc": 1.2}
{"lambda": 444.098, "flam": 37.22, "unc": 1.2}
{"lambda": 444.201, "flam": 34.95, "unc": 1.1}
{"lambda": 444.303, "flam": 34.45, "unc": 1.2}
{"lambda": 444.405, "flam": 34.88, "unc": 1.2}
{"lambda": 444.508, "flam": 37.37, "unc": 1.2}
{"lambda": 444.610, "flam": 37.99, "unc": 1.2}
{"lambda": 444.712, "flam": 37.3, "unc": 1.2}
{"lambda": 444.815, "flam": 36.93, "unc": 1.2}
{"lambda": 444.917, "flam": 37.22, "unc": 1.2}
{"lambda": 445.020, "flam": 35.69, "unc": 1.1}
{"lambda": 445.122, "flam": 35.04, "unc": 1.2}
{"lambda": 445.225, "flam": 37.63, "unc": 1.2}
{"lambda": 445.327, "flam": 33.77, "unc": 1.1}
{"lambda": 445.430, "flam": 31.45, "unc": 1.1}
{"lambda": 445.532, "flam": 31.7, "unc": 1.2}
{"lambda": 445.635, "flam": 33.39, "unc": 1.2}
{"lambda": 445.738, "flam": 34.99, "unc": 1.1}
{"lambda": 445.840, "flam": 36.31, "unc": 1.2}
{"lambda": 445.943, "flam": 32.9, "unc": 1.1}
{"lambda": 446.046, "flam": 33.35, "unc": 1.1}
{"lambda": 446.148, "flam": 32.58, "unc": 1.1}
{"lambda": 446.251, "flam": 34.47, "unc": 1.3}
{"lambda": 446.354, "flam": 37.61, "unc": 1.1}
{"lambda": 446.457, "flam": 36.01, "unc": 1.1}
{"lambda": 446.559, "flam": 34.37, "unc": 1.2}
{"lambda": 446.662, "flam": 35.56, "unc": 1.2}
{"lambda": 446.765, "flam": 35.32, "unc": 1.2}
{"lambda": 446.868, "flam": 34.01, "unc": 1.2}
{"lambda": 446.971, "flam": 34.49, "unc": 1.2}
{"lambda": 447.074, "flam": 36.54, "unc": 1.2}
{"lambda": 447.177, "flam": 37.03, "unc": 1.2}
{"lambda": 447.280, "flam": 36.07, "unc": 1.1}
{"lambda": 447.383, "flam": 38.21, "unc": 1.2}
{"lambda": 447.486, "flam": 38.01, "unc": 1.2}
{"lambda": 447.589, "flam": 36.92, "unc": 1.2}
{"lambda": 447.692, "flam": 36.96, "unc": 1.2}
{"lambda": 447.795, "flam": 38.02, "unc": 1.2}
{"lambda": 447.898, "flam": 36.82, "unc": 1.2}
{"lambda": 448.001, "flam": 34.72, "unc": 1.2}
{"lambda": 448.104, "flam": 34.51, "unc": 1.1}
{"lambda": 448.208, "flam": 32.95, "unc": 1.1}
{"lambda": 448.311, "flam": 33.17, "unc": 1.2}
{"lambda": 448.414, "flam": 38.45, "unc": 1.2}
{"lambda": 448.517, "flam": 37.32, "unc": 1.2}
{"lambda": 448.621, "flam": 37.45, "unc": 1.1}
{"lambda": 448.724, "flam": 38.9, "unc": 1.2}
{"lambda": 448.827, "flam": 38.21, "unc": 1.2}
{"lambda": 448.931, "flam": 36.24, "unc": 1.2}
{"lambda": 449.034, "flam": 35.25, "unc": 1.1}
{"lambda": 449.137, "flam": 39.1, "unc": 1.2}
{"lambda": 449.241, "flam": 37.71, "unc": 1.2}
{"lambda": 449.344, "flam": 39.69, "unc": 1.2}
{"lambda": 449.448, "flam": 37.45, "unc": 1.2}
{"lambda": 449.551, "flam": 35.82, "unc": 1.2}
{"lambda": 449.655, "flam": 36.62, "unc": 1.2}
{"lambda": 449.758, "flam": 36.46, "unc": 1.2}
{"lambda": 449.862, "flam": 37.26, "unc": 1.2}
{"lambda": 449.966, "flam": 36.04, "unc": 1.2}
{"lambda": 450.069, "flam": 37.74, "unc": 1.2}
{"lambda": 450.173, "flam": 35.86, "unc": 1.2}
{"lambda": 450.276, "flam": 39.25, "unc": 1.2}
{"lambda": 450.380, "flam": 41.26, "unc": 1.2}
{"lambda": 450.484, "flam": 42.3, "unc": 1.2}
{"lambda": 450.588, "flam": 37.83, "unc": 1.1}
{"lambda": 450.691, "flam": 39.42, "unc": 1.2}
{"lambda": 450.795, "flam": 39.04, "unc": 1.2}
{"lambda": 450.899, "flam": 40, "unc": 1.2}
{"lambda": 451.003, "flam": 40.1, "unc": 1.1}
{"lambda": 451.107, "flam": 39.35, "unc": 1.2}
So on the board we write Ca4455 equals 0.08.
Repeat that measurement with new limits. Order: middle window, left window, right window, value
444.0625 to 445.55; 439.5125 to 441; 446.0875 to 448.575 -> -0.015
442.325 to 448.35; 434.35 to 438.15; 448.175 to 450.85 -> 0.175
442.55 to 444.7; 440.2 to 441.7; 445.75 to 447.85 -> -0.056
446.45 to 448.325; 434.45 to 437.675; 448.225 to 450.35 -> 0.050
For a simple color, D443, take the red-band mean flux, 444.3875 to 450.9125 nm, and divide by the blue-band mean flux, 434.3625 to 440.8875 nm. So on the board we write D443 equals 1.1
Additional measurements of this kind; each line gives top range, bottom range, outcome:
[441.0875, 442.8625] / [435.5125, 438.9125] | 1.07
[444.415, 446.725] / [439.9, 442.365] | 1.02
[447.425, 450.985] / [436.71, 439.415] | 1.16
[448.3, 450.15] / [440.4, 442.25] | 1.07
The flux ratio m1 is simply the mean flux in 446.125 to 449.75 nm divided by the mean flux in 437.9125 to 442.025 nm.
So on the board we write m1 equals 1.1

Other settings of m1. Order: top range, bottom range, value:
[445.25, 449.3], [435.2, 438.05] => 1.04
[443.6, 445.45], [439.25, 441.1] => 1.05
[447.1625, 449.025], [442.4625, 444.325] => 1.03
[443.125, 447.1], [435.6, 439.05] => 1.06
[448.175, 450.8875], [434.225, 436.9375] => 1.08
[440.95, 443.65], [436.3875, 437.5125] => 1.04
